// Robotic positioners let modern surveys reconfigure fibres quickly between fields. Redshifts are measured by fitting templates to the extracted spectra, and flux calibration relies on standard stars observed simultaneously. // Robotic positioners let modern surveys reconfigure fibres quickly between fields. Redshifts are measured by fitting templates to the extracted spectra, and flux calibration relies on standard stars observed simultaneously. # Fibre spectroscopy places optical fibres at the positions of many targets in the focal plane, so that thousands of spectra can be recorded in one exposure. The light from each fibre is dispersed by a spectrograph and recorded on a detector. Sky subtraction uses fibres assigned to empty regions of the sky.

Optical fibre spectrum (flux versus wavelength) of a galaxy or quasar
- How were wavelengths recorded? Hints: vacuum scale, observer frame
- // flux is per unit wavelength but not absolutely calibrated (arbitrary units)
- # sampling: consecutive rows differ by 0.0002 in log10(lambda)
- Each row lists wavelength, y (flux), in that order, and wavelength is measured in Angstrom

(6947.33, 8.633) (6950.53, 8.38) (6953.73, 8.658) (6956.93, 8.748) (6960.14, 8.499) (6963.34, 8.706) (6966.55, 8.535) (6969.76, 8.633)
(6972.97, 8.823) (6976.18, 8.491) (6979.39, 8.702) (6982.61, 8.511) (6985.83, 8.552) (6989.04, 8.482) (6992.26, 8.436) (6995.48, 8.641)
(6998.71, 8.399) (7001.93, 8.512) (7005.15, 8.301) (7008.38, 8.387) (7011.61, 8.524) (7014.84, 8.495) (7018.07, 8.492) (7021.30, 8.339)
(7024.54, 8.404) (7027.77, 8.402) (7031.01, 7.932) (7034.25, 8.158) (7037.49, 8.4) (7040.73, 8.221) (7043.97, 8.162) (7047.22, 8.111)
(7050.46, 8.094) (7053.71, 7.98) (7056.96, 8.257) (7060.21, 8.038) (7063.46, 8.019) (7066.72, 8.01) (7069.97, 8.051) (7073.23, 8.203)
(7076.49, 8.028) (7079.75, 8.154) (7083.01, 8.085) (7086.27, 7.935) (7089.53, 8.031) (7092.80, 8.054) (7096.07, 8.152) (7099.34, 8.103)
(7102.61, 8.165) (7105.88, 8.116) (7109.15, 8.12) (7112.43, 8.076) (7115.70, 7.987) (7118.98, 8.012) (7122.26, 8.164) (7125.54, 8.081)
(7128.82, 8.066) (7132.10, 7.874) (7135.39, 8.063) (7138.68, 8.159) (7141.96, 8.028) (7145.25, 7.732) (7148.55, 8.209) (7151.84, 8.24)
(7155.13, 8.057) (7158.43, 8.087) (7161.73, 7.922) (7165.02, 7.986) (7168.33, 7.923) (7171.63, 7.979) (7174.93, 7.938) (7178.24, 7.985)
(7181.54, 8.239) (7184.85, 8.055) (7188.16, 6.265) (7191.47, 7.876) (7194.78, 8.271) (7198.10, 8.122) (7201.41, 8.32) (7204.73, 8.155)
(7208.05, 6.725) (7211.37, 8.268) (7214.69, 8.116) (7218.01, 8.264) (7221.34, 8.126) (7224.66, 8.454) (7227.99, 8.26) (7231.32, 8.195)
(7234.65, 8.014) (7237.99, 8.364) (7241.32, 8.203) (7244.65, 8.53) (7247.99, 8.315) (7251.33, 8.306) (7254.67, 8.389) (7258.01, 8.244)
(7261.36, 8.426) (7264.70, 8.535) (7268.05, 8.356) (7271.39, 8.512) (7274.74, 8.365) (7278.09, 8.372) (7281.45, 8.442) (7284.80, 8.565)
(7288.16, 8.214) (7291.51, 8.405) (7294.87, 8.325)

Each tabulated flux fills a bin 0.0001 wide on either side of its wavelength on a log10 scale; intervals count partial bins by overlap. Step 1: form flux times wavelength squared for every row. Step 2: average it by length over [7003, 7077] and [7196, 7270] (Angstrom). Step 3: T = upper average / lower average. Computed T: 1.05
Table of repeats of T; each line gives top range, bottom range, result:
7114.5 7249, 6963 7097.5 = 1.01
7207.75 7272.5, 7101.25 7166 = 1.06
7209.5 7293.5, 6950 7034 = 1.05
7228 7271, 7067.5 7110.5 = 1.08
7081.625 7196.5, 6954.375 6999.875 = 0.98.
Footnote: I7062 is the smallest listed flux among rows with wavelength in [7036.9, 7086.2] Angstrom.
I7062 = 7.98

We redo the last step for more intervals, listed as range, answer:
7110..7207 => 6.265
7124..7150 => 7.732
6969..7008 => 8.301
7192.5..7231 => 6.725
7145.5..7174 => 7.922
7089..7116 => 7.987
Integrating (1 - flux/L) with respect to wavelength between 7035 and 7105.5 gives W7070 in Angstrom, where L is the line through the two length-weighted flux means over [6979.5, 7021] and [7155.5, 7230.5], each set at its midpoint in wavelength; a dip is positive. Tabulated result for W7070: 1.6 Angstrom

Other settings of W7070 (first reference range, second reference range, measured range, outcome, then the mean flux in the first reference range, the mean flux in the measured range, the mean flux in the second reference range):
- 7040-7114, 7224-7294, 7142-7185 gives 1.00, 8.09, 8.03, 8.35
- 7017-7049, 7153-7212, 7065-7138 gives 0.19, 8.26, 8.07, 7.89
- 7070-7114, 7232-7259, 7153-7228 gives 2.30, 8.09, 7.97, 8.29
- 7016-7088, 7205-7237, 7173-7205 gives 0.65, 8.16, 7.91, 8.06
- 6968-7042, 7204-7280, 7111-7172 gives 2.15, 8.45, 8.04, 8.24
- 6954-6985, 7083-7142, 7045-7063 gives 0.44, 8.63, 8.09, 8.07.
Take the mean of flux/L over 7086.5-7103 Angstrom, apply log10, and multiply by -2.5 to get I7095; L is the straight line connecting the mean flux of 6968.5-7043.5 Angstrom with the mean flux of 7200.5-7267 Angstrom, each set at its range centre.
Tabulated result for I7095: 0.04 mag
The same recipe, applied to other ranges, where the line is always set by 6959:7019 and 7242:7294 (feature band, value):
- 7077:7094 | 0.06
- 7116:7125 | 0.05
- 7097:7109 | 0.05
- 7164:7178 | 0.06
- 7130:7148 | 0.06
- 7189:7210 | 0.08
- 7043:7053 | 0.05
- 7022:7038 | 0.03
